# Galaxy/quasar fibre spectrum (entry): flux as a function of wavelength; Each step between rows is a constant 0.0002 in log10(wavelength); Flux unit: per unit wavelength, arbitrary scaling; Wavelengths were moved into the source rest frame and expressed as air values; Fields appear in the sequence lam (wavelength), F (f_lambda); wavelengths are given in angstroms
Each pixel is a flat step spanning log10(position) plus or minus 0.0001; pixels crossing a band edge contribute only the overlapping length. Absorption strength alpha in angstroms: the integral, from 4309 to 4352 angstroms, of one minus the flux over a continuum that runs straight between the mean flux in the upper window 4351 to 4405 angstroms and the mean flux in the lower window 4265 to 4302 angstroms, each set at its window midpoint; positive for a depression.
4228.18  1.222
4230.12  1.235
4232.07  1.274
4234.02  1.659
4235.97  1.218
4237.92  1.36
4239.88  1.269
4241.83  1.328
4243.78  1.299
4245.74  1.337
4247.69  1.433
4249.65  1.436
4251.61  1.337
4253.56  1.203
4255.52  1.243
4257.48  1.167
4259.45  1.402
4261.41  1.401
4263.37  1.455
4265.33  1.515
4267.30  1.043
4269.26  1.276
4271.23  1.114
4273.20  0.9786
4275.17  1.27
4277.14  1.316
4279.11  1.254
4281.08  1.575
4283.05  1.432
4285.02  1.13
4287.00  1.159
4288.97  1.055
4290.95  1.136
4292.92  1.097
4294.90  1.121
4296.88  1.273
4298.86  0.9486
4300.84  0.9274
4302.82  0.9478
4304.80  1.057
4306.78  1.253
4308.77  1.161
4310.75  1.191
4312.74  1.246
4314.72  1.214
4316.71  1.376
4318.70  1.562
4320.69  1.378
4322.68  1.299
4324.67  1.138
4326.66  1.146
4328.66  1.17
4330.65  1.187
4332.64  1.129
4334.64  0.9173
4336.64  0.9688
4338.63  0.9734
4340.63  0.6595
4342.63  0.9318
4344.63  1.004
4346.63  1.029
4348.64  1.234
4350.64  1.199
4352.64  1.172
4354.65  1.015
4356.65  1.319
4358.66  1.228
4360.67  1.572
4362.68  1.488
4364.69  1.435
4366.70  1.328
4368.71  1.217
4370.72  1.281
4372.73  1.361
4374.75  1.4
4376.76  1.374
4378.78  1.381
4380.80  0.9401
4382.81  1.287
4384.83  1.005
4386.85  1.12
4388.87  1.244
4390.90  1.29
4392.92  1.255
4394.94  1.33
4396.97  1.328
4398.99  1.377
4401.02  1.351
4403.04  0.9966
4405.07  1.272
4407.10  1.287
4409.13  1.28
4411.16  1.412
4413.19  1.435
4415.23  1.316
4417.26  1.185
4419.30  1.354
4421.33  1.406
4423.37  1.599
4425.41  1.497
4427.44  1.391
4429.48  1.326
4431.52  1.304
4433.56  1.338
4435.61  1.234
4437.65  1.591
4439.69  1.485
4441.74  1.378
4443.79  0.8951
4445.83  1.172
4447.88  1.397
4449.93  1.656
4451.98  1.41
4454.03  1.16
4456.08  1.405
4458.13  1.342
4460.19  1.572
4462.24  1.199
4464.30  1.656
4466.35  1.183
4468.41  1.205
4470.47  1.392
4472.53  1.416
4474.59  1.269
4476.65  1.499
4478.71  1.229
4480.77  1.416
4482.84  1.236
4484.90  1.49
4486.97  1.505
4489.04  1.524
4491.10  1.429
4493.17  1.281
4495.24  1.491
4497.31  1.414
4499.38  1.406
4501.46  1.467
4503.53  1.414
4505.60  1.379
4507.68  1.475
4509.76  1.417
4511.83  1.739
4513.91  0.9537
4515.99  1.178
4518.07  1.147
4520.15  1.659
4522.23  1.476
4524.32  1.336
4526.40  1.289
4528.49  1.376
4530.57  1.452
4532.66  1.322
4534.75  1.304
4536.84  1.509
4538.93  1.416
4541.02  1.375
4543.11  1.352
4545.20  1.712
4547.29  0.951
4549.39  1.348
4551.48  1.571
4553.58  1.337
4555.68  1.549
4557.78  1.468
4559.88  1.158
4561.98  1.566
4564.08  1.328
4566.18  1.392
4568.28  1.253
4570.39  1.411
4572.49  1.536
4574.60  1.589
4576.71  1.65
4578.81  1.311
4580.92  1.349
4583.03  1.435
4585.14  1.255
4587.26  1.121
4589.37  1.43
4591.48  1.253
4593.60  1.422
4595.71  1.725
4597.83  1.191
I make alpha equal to 3.0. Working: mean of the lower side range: 1.18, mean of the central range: 1.14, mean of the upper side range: 1.27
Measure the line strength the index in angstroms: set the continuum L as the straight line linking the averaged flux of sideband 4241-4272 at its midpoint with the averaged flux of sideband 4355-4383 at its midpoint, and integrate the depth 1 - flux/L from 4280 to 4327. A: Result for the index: 4.1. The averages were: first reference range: 1.31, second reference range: 1.32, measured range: 1.2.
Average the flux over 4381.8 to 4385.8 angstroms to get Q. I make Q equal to 1.15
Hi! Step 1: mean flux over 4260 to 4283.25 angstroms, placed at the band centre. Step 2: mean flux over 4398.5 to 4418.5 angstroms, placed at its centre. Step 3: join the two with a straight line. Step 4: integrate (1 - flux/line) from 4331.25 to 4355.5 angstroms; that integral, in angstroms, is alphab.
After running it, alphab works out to 5.1 angstroms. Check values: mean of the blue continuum 1.3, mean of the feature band 1.02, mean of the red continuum 1.29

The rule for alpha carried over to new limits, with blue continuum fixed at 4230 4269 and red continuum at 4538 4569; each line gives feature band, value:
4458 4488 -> -0.1 angstroms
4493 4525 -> -0.3 angstroms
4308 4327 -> 1.0 angstroms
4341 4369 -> 2.8 angstroms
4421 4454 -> -0.2 angstroms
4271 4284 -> 0.5 angstroms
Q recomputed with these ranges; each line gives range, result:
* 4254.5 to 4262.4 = 1.3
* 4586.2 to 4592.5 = 1.27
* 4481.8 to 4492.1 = 1.44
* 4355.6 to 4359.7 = 1.27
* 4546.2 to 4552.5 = 1.29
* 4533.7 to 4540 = 1.41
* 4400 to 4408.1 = 1.23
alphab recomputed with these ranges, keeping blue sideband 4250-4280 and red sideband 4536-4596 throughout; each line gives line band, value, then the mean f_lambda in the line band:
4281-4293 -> 0.6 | 1.21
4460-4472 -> 0.0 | 1.36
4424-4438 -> -0.4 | 1.38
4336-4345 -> 2.8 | 0.899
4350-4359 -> 0.9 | 1.18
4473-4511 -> -1.1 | 1.41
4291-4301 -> 1.5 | 1.09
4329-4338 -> 1.7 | 1.06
